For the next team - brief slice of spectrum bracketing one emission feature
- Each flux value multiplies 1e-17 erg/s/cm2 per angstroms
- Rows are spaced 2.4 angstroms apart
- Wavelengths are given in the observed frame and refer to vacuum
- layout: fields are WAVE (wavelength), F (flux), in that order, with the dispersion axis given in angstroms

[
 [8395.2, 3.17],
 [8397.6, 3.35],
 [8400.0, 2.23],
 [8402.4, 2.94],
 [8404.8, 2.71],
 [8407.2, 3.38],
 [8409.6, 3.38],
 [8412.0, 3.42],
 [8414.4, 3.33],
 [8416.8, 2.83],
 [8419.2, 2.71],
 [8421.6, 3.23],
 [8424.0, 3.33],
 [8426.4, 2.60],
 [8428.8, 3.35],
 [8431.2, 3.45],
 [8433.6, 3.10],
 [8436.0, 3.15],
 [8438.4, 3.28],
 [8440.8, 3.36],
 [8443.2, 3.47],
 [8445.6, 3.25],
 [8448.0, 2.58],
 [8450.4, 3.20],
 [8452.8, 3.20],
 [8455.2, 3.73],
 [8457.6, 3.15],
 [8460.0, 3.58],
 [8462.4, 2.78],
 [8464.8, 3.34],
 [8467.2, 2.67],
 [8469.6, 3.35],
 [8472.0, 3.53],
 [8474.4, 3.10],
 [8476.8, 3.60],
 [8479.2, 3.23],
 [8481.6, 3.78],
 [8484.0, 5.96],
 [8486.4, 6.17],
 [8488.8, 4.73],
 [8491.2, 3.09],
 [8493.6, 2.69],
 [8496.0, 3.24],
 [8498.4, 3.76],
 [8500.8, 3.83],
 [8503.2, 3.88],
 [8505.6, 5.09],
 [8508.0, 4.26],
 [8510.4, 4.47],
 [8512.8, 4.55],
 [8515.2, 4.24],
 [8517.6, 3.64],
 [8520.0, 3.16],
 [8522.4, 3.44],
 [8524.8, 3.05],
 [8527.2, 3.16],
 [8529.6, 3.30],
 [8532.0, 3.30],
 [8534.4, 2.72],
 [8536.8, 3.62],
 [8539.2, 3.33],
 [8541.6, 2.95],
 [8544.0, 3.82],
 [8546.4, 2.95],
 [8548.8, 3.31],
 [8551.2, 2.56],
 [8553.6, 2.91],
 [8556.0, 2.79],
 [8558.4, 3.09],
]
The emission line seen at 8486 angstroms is H-alpha 6563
